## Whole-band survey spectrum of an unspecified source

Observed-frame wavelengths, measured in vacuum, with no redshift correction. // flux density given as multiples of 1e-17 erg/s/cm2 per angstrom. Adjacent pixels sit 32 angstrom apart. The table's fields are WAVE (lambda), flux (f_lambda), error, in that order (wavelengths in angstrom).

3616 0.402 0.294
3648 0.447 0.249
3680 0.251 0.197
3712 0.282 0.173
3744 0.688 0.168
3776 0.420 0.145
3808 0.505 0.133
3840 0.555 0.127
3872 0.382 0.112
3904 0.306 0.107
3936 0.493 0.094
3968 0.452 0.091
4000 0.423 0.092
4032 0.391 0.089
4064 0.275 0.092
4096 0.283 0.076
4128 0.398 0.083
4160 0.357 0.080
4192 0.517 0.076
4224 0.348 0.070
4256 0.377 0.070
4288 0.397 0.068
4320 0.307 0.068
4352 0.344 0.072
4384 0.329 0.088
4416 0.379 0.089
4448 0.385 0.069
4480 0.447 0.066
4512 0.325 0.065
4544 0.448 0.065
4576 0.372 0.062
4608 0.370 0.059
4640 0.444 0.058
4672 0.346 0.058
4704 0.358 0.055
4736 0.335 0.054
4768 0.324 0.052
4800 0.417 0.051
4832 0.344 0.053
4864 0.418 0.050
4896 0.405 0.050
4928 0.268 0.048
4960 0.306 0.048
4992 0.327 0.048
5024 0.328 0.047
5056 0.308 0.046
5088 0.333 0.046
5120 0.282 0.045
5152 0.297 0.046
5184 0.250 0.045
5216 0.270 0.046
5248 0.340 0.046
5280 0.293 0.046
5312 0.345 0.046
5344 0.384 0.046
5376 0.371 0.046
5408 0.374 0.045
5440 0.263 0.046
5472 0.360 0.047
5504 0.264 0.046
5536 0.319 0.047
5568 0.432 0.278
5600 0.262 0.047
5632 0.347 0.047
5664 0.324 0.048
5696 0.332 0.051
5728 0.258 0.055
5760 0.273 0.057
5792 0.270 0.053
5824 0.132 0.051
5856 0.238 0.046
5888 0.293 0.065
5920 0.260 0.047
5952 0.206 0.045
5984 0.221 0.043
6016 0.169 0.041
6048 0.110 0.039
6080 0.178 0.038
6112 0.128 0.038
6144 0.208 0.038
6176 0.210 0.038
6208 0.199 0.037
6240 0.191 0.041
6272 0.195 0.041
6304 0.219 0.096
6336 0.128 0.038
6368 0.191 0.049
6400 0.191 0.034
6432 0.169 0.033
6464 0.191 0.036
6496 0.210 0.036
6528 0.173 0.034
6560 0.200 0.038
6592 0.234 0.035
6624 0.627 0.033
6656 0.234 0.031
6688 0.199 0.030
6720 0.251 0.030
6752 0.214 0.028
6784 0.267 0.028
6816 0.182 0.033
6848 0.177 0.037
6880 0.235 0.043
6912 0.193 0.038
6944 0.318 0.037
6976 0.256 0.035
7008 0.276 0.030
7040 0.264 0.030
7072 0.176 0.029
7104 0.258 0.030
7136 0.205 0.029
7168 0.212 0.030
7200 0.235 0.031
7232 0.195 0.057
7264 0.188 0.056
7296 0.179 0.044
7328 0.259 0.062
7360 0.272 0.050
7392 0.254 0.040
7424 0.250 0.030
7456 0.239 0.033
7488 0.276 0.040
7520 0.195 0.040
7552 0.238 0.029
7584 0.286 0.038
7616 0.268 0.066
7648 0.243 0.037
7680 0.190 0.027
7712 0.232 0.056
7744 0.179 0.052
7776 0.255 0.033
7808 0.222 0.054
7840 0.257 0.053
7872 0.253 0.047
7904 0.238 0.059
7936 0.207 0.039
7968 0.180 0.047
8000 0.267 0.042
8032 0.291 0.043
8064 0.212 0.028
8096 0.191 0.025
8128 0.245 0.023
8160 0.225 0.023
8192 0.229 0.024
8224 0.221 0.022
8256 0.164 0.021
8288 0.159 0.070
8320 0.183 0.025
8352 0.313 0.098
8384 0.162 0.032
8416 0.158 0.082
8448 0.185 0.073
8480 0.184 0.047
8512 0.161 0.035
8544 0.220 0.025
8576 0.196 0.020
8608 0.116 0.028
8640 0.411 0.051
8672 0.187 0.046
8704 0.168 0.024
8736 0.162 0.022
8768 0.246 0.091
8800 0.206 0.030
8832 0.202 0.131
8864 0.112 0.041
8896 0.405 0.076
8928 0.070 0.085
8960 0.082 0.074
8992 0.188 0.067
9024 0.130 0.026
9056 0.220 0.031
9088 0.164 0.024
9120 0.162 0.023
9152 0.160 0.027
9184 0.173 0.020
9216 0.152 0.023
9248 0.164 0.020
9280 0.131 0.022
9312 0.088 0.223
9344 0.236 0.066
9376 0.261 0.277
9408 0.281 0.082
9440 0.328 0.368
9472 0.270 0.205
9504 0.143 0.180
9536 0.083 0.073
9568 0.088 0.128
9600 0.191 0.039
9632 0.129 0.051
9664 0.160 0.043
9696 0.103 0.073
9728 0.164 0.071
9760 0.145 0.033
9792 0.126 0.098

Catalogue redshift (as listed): 0.777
